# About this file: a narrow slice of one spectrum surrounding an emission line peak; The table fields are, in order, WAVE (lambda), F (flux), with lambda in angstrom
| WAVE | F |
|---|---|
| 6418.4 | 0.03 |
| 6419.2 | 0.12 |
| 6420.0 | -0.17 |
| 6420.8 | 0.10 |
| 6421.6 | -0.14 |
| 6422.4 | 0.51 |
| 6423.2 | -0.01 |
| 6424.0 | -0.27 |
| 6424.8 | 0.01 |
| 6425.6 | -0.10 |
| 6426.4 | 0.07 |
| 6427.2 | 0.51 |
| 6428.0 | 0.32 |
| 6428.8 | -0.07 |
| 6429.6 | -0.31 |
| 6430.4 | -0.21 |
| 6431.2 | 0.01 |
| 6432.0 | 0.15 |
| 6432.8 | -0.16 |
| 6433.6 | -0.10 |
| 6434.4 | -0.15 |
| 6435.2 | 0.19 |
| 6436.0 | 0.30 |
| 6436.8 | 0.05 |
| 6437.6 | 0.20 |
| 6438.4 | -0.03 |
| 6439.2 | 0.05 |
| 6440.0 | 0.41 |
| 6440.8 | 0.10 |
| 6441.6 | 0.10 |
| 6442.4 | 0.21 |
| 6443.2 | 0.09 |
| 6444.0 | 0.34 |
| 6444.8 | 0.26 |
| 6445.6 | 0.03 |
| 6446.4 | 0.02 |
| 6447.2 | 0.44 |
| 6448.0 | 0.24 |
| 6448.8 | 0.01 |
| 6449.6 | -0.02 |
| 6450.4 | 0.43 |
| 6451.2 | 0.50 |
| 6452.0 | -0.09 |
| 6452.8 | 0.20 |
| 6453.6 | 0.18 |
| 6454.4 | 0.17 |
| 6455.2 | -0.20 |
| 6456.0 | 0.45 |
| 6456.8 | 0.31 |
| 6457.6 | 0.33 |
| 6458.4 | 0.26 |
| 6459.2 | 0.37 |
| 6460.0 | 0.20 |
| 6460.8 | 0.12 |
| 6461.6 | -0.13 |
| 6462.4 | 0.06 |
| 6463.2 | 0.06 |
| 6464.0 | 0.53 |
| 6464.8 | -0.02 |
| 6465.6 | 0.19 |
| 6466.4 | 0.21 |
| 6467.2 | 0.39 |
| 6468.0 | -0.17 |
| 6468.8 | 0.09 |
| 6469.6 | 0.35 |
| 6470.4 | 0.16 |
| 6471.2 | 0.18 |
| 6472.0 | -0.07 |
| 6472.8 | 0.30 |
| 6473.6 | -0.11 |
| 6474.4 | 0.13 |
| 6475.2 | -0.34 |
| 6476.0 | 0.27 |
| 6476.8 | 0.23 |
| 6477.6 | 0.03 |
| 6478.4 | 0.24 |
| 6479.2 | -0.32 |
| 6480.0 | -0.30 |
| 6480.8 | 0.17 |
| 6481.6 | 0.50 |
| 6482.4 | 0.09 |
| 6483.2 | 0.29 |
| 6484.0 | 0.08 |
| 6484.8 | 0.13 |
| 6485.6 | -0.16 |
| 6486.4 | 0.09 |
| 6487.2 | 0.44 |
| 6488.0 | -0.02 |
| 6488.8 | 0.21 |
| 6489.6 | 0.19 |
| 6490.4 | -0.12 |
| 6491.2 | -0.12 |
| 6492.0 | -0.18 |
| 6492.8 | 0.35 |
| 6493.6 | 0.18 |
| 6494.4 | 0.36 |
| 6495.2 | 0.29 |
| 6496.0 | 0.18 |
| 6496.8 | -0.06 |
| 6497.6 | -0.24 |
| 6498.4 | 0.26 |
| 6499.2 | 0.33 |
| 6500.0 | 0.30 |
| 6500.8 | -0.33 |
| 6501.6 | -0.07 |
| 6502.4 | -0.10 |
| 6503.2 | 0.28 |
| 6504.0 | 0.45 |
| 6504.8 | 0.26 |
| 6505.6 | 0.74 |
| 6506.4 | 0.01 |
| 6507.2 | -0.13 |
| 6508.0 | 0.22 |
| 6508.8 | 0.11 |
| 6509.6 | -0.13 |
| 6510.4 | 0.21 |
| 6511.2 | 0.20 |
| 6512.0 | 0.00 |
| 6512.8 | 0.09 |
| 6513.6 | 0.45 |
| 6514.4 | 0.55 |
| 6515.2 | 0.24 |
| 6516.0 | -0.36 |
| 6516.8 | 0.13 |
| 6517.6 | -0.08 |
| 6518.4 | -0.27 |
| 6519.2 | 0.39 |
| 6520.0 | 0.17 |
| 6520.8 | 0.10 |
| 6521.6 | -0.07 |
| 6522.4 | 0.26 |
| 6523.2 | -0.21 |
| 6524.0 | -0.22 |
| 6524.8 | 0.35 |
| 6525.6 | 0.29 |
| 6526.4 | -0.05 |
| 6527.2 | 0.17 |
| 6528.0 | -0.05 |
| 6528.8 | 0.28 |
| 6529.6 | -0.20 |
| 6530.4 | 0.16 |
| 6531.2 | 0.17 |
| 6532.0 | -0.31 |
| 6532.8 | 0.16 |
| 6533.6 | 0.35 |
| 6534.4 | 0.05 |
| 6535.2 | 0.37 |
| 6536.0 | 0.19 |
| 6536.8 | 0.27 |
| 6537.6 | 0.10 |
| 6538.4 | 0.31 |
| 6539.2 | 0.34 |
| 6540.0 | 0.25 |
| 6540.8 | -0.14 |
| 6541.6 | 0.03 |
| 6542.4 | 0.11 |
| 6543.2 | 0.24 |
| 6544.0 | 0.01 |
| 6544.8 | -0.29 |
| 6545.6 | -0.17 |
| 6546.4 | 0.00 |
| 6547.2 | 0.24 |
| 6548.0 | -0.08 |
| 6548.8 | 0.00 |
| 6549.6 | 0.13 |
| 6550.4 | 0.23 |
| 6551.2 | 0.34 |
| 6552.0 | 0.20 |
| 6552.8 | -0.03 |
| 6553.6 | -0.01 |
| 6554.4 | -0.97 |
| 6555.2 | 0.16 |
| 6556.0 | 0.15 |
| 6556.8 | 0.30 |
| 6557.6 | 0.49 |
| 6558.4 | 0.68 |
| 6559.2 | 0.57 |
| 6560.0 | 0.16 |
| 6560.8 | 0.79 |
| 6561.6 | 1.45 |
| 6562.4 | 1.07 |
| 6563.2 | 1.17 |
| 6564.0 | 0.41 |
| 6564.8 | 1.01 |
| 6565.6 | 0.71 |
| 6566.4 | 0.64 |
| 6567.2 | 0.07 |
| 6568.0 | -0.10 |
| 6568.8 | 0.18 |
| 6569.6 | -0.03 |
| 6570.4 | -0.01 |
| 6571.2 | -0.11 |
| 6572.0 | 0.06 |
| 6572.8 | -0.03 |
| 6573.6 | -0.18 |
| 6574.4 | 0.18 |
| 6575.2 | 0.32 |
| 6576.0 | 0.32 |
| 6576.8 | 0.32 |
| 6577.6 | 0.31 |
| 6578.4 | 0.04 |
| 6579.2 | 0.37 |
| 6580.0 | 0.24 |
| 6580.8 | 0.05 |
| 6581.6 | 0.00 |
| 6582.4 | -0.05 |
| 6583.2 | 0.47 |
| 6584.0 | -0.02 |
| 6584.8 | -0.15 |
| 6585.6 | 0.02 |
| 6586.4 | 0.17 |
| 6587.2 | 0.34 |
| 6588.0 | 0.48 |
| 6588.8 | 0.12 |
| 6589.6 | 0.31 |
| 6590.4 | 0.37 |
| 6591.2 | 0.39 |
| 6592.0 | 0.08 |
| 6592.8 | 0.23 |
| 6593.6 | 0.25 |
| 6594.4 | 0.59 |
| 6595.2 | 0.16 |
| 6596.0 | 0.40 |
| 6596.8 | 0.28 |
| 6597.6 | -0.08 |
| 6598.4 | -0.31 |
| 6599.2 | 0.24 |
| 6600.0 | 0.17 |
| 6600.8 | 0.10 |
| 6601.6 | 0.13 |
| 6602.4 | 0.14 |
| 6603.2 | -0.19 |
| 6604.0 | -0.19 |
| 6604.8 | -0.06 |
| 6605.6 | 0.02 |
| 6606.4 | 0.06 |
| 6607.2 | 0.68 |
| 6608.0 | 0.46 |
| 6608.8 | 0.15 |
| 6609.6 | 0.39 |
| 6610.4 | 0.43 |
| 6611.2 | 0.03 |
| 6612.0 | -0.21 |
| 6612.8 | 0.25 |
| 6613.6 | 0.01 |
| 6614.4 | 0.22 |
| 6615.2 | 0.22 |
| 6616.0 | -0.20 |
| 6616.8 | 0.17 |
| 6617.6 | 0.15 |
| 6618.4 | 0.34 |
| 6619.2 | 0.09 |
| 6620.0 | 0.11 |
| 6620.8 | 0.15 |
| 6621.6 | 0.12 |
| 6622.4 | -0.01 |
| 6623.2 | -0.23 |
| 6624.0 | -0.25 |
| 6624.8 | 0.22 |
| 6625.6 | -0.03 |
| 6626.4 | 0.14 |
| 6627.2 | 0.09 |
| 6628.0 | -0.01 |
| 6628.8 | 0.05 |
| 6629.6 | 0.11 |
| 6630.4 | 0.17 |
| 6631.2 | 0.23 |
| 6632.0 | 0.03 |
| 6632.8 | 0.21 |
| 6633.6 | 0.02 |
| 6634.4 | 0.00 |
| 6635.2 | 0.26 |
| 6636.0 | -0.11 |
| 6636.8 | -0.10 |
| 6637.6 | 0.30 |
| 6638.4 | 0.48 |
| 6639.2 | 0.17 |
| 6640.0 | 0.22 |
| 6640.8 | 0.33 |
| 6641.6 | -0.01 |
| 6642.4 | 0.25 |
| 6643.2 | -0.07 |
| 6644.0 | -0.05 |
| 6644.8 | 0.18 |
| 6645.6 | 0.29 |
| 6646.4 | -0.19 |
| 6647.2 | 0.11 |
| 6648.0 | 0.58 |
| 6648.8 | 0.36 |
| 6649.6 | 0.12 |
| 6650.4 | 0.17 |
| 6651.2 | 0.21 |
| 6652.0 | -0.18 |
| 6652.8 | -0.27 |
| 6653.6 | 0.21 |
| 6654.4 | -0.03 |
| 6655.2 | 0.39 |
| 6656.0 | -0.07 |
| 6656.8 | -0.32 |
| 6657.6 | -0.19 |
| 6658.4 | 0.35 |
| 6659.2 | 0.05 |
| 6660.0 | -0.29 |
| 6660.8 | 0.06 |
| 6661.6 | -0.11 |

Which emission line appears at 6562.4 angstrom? [O II] 3727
